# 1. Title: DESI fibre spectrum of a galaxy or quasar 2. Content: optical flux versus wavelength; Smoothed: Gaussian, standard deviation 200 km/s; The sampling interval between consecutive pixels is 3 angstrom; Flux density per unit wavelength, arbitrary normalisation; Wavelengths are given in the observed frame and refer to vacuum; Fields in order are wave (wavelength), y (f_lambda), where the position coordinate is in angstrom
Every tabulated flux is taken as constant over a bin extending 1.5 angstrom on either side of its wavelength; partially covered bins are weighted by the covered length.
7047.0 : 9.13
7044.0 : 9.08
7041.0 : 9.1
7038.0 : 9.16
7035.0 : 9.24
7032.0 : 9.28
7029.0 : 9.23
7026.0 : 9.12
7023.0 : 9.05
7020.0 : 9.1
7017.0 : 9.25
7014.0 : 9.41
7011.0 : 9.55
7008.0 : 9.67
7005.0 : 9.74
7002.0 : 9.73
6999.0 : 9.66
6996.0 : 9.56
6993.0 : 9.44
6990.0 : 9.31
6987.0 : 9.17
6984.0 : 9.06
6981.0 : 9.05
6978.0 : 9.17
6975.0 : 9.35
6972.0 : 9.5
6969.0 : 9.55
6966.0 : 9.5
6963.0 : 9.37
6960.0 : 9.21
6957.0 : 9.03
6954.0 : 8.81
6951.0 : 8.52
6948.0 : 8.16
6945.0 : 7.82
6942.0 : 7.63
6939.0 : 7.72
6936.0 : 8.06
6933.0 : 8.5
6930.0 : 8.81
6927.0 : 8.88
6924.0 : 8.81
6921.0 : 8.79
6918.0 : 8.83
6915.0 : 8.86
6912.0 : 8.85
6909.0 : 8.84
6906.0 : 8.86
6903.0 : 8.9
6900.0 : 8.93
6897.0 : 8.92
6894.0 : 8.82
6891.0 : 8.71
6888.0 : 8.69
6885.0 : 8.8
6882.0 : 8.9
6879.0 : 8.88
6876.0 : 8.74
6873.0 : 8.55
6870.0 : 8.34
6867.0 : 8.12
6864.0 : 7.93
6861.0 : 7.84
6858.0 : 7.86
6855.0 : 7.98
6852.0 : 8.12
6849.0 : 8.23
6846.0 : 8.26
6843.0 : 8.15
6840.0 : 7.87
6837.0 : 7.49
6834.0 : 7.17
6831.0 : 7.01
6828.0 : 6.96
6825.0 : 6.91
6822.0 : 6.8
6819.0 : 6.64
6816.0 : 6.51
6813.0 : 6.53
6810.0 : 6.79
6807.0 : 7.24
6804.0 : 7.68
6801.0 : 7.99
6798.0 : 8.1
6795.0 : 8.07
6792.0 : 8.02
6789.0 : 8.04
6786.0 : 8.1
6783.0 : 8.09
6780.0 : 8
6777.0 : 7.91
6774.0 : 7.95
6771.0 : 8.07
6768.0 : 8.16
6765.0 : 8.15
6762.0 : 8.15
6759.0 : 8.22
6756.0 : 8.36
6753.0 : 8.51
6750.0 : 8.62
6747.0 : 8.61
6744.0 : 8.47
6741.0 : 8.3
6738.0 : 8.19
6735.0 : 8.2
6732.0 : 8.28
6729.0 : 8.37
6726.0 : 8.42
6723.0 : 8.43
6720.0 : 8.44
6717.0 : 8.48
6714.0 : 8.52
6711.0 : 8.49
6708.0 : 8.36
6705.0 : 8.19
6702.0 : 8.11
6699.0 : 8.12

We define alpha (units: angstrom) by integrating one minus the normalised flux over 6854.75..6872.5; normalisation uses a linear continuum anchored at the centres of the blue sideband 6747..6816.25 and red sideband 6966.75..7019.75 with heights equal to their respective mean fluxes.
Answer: 1.0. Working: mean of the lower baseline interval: 7.92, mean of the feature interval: 8.04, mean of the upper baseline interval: 9.42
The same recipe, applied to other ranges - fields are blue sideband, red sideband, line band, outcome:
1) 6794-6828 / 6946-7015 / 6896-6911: -1.0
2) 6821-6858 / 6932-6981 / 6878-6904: -2.3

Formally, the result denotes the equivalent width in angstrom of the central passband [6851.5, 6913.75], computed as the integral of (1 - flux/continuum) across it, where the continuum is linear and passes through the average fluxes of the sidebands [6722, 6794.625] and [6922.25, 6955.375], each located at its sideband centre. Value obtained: -1.9 angstrom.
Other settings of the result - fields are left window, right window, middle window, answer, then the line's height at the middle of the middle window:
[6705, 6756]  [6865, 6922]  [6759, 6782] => 1.2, 8.49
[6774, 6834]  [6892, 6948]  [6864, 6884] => -1.0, 8.14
